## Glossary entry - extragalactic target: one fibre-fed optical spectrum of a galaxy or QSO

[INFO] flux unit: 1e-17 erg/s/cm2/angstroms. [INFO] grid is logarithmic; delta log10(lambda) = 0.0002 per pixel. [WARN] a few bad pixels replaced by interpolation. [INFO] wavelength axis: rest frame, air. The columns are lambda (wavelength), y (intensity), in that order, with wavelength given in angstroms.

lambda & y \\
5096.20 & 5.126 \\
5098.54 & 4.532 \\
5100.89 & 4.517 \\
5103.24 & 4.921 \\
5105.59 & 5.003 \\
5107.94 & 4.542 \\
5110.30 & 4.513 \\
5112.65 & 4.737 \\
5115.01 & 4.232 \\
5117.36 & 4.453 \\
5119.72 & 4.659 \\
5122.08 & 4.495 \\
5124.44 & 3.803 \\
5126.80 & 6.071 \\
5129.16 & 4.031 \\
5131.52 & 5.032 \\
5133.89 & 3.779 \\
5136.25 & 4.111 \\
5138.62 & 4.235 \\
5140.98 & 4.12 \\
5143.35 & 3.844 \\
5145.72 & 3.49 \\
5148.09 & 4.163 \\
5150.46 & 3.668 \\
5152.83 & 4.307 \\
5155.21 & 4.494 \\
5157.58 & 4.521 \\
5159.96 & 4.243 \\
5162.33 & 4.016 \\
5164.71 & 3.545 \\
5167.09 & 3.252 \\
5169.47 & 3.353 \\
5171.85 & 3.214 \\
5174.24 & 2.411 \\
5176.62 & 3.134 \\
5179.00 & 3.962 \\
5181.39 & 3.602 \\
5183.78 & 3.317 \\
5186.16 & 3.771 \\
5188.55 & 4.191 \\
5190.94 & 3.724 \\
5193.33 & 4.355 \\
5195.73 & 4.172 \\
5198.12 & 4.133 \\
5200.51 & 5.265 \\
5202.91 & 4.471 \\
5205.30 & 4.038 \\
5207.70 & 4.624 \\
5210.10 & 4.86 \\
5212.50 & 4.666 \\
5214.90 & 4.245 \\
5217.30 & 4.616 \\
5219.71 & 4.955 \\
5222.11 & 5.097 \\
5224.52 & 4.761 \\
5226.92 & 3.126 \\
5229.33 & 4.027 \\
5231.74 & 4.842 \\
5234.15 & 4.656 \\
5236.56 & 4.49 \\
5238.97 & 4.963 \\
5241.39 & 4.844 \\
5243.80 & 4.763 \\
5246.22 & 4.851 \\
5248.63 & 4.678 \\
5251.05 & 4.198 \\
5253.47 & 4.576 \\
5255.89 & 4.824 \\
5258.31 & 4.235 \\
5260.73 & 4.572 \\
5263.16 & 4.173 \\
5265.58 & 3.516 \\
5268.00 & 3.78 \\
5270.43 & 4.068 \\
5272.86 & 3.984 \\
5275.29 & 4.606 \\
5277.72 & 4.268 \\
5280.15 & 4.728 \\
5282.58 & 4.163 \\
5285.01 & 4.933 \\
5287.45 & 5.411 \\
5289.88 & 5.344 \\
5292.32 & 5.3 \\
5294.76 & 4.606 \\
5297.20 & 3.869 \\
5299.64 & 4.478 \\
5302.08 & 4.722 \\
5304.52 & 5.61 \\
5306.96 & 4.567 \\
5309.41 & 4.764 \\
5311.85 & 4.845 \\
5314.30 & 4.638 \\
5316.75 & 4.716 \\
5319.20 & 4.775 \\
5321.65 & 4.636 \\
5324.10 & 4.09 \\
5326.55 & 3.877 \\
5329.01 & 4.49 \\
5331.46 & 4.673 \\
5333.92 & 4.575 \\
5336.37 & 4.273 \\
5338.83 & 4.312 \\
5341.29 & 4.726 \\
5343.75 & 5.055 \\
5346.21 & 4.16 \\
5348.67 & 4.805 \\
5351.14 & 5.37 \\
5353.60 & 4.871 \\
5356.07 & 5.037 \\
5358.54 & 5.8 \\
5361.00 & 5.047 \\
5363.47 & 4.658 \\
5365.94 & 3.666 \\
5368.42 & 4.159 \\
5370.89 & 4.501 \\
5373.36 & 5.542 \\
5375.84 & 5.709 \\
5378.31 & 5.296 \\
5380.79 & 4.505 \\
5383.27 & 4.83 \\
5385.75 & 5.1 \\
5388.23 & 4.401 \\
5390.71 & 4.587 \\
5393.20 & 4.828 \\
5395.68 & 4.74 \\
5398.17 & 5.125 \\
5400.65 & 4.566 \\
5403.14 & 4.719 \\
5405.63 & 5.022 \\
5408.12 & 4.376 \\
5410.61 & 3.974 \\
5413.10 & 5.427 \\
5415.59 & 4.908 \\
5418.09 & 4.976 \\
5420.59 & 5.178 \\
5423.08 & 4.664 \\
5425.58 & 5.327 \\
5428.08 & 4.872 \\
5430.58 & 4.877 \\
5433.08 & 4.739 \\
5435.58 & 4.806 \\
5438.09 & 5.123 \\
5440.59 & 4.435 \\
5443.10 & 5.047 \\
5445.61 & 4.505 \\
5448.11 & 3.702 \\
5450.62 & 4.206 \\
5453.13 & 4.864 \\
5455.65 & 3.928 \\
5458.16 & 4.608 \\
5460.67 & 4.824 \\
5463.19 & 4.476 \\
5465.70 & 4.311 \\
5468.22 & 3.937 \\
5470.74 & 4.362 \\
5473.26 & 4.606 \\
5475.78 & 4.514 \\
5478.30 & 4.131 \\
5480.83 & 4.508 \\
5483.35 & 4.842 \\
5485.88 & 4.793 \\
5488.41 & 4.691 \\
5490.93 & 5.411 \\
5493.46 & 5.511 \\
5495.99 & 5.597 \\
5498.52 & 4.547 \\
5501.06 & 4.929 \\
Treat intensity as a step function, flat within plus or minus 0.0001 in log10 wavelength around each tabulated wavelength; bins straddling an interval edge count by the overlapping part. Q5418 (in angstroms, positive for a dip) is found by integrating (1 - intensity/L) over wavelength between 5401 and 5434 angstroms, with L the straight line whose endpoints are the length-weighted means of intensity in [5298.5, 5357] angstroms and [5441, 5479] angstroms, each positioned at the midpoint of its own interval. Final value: -2.6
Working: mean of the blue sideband 4.67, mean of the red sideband 4.41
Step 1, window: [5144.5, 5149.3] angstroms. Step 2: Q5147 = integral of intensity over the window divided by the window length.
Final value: 3.83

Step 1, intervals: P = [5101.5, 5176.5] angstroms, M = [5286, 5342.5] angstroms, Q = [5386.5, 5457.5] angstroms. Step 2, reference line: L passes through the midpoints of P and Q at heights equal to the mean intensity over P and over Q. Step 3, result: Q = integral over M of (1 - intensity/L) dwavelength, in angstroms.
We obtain -2.09 angstroms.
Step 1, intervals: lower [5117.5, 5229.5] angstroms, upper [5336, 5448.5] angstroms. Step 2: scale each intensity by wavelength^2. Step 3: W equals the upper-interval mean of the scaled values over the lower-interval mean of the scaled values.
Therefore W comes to 1.3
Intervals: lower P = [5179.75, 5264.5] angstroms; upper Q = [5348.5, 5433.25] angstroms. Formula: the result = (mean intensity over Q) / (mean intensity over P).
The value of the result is 1.10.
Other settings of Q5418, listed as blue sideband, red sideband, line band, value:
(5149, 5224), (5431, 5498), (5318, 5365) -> -3.2 angstroms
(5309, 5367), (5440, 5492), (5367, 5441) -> -4.2 angstroms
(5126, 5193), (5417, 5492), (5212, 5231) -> -1.8 angstroms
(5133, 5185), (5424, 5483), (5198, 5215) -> -3.0 angstroms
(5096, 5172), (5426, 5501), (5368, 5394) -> -1.8 angstroms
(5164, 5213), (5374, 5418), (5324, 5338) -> 0.6 angstroms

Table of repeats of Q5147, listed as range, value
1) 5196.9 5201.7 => 4.7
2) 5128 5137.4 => 4.24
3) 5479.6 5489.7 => 4.71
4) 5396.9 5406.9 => 4.86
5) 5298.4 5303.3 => 4.6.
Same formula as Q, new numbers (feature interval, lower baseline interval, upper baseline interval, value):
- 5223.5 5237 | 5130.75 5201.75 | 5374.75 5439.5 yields -0.4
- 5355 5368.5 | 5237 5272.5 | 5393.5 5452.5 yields -0.4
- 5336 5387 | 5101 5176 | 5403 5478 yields -3.7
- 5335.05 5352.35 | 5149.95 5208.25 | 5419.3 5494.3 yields -1.3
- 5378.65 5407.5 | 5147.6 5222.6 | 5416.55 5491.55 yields -1.7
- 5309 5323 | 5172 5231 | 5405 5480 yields -1.1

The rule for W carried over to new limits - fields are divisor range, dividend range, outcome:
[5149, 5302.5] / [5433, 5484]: 1.14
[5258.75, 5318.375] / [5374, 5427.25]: 1.11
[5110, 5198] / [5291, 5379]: 1.26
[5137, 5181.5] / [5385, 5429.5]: 1.40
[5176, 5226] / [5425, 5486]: 1.17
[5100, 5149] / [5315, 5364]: 1.16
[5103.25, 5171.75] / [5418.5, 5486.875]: 1.23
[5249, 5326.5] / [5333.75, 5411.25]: 1.08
